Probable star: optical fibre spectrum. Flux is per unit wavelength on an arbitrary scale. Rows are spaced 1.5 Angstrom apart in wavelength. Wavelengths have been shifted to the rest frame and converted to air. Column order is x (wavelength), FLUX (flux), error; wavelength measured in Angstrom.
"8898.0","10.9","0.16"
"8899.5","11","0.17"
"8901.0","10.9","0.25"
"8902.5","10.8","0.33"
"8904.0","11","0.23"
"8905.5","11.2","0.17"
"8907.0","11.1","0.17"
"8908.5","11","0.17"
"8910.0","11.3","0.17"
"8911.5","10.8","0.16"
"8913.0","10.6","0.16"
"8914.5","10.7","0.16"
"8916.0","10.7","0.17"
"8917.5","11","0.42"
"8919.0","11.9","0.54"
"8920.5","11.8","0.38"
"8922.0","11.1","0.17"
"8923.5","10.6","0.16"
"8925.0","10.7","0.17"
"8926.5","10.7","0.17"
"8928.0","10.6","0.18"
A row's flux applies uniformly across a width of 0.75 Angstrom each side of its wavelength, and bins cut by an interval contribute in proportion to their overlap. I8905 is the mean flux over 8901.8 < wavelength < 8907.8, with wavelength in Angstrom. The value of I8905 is 11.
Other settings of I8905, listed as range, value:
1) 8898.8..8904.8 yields 10.9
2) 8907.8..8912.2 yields 11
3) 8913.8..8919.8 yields 11.1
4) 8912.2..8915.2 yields 10.7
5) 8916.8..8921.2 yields 11.6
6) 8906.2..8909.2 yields 11.1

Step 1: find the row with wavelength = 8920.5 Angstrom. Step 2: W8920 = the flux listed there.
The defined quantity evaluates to 11.8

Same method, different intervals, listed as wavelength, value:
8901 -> 10.9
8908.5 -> 11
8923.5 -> 10.6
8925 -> 10.7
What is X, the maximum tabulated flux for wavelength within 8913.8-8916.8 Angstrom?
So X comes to 10.7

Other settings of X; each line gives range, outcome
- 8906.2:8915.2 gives 11.3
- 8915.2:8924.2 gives 11.9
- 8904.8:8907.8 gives 11.2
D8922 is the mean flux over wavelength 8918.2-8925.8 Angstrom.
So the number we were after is 11.2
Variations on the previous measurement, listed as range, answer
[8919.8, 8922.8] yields 11.4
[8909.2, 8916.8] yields 10.8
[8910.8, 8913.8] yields 10.7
